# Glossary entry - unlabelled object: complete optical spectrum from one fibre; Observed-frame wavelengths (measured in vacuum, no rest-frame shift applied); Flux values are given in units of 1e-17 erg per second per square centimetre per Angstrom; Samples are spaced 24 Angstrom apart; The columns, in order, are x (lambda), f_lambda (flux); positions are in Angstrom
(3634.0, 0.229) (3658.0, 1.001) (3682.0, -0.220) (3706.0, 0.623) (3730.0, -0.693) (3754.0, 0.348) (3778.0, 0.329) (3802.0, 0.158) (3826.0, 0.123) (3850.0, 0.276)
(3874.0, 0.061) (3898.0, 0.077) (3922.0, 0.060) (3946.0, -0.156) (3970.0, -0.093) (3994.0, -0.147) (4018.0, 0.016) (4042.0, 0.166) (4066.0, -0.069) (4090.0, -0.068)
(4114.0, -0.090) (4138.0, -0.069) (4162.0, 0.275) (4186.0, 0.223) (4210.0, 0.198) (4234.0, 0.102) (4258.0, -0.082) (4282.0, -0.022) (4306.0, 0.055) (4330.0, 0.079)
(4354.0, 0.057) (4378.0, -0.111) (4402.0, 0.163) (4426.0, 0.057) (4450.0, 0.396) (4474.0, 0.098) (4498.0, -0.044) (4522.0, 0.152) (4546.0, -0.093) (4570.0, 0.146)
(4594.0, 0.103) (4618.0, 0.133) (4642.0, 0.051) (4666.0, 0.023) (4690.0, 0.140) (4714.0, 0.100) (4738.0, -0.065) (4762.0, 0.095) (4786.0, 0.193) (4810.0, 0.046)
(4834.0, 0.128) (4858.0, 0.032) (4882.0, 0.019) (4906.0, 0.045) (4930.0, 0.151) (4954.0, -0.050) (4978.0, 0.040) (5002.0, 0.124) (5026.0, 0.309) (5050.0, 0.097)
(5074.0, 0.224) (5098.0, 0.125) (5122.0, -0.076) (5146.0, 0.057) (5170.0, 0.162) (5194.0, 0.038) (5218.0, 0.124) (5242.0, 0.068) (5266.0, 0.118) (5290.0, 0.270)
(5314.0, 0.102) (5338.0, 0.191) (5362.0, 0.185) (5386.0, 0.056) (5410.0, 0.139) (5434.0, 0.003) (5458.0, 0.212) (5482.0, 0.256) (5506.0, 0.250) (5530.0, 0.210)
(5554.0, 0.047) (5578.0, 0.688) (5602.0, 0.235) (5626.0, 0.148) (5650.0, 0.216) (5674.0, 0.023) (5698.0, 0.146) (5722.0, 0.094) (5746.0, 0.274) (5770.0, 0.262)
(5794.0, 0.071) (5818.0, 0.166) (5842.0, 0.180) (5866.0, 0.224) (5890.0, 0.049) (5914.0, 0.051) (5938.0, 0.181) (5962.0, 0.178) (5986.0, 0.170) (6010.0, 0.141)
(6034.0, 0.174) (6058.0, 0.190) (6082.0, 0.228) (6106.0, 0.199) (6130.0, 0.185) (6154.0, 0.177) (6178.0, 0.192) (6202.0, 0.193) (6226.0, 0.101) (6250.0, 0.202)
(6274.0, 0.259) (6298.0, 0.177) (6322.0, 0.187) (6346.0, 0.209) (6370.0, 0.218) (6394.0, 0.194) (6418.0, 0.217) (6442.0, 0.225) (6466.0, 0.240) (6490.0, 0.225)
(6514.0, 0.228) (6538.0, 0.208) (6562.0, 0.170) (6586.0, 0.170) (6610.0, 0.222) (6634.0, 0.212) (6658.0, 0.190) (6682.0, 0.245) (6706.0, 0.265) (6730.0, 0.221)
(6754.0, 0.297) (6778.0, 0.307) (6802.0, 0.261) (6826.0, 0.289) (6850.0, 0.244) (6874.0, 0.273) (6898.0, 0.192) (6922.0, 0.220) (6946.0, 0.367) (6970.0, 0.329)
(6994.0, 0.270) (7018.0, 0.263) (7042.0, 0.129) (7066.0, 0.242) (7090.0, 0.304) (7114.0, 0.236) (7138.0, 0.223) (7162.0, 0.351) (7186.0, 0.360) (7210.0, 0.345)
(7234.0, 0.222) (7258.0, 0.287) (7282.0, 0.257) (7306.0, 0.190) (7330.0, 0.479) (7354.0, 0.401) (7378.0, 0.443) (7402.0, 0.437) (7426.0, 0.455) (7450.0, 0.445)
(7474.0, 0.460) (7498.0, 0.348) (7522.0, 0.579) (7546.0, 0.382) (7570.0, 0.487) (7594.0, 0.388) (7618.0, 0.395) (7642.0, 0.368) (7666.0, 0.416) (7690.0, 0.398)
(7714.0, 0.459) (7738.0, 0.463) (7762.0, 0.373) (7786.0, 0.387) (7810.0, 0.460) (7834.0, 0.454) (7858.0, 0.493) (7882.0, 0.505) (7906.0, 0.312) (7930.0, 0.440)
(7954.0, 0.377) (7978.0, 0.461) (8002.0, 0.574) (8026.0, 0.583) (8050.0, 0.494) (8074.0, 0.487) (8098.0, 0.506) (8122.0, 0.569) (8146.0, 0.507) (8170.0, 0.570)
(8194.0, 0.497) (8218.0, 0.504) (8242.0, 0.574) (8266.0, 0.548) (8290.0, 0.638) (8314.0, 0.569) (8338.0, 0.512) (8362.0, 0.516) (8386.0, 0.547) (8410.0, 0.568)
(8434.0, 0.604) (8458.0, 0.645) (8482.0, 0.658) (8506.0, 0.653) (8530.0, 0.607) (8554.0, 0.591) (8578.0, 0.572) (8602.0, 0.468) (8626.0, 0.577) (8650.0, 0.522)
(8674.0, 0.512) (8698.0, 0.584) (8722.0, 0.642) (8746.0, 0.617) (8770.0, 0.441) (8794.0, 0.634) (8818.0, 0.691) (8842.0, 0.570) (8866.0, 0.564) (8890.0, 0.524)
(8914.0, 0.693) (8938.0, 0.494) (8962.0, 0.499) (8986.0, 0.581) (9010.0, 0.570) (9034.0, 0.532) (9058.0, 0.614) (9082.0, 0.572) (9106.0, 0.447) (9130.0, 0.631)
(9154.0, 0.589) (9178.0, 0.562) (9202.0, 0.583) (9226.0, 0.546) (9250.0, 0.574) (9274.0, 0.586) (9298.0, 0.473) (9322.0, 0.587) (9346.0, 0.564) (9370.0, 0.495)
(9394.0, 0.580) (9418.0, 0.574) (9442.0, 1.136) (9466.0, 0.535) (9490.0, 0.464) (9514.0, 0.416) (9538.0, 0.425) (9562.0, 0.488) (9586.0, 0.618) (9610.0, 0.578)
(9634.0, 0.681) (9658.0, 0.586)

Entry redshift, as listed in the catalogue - 0.84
